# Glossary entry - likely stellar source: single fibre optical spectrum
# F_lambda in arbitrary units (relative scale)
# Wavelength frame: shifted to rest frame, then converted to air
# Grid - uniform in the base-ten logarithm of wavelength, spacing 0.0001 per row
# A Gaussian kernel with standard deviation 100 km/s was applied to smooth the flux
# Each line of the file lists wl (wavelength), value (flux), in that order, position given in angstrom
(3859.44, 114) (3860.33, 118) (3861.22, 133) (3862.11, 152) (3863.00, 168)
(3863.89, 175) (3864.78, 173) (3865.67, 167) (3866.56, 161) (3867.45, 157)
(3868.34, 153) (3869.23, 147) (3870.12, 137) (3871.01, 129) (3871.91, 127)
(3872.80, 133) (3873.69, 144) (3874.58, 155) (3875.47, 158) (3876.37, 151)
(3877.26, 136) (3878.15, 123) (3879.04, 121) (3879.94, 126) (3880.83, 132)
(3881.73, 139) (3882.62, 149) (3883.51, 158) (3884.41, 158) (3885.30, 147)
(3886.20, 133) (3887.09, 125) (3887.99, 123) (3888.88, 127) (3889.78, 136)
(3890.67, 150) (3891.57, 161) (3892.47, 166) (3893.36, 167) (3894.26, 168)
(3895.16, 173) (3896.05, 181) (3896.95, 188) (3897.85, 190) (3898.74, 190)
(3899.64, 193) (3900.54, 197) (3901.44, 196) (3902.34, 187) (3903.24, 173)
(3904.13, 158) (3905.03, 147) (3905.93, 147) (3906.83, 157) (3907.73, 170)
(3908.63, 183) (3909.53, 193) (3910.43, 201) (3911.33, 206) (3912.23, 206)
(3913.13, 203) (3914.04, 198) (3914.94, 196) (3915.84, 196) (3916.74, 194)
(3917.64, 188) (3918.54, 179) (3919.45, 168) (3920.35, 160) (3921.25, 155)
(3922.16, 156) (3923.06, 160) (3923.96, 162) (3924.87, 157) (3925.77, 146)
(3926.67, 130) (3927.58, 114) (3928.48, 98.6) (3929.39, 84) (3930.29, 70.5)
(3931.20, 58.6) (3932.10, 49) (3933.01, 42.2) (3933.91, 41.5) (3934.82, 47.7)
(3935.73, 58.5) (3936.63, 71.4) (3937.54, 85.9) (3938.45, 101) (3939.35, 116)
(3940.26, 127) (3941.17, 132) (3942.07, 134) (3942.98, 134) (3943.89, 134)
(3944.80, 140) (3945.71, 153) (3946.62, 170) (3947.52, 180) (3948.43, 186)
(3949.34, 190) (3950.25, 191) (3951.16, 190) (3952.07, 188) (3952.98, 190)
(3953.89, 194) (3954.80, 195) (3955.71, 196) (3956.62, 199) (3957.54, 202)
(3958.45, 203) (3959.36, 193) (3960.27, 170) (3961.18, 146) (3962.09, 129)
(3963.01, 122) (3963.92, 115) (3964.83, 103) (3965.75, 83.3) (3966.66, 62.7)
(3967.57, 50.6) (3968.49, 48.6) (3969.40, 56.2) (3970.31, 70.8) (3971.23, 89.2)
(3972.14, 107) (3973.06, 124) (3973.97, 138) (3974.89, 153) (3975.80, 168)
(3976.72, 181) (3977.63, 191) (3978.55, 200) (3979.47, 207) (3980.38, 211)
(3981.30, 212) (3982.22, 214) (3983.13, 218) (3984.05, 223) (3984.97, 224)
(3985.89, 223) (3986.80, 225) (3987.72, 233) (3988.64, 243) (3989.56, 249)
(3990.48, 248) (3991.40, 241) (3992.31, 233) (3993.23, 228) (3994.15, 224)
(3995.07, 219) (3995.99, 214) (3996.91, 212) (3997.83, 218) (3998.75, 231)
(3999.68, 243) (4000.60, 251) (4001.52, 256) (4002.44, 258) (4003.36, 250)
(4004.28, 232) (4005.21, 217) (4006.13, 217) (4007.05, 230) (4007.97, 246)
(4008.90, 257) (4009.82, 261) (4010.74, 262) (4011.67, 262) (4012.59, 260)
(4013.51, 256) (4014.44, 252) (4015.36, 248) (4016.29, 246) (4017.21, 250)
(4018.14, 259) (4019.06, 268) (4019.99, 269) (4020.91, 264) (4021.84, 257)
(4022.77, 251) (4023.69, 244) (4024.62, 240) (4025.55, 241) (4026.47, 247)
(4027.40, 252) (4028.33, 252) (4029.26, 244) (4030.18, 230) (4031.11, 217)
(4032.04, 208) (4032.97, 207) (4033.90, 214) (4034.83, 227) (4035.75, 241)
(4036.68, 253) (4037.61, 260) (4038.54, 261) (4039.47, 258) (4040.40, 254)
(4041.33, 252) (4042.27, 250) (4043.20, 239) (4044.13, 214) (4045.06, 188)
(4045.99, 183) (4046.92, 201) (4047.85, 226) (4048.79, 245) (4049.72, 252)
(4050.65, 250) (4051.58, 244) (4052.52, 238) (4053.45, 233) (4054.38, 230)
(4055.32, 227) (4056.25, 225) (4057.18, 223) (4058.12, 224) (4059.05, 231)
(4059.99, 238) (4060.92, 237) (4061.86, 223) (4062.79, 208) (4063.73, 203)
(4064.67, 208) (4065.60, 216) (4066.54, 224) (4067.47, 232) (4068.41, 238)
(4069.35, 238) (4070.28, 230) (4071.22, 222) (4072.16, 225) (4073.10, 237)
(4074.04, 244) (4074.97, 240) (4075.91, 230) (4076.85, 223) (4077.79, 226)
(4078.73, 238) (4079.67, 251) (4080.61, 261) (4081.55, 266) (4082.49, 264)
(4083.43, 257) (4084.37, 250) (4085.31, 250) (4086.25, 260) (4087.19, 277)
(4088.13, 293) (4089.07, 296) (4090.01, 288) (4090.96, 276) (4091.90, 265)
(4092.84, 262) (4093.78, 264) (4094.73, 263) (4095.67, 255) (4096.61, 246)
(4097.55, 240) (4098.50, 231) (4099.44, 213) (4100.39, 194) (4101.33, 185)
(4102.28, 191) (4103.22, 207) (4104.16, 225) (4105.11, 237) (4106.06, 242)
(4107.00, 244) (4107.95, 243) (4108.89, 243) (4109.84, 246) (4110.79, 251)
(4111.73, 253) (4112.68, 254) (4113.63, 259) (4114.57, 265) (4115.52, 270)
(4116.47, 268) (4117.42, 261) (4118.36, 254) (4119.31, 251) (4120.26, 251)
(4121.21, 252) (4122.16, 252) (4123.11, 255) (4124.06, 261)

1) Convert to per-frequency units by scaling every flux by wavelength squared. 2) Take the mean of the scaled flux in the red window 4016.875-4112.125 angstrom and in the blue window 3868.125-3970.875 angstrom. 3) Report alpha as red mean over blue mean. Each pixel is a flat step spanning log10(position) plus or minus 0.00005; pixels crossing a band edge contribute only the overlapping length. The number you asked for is 1.76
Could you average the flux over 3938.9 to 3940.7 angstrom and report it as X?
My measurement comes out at 121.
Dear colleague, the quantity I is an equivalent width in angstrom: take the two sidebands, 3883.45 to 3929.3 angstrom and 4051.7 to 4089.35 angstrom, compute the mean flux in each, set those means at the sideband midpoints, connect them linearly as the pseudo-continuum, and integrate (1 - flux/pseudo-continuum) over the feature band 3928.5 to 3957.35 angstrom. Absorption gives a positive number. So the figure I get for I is 8.3 angstrom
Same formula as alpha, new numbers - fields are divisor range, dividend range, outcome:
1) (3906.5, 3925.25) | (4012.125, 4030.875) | 1.47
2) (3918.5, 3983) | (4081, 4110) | 1.93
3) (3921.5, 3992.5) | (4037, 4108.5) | 1.68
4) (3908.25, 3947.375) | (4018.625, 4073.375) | 1.81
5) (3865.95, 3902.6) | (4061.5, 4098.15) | 1.77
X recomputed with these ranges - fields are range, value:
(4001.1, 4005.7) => 242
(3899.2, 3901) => 195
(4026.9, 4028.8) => 251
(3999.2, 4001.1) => 246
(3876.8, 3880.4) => 127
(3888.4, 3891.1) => 138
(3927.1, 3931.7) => 84.9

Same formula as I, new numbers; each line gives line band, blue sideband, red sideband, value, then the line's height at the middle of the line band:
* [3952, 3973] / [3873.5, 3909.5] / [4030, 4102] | 6.10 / 190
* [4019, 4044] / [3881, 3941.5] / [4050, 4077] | -3.74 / 212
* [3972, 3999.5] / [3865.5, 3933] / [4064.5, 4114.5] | -1.91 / 195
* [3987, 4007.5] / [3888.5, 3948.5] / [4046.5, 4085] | -4.19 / 194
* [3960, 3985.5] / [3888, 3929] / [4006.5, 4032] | 8.67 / 216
